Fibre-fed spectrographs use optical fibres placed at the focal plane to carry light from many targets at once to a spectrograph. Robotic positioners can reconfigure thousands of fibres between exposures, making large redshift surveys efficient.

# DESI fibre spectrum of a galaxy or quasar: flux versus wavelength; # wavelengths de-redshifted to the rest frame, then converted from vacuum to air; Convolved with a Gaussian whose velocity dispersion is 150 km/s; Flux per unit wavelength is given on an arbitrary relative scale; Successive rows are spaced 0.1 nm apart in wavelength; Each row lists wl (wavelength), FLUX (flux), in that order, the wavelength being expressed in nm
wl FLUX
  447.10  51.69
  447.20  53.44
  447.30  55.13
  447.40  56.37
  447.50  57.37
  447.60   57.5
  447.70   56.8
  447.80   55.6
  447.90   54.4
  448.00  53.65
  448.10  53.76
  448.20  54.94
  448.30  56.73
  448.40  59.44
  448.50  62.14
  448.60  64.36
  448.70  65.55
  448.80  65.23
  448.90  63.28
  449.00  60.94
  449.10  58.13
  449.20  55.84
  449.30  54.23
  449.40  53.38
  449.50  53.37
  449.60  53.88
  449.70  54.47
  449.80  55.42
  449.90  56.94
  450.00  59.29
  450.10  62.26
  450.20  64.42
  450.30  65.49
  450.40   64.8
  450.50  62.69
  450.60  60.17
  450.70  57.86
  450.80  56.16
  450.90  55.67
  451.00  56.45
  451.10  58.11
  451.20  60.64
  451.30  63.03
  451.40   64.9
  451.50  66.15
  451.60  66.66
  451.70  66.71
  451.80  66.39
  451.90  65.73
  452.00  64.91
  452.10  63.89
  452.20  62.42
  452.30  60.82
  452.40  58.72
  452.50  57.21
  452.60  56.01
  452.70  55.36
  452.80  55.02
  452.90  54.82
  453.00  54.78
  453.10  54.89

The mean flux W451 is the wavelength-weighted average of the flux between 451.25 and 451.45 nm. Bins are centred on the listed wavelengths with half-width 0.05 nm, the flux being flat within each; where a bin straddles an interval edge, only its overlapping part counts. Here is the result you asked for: 64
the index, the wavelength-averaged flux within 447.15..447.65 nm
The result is 56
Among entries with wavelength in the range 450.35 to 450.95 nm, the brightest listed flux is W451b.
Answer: 64.8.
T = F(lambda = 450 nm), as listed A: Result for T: 59.29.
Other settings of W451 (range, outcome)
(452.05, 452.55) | 60.6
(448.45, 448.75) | 64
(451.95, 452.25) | 63.7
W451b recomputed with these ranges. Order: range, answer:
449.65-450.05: 59.29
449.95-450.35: 65.49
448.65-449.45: 65.55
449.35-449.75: 54.47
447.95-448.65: 64.36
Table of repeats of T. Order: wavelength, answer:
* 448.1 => 53.76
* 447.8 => 55.6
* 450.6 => 60.17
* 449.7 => 54.47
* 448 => 53.65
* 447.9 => 54.4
